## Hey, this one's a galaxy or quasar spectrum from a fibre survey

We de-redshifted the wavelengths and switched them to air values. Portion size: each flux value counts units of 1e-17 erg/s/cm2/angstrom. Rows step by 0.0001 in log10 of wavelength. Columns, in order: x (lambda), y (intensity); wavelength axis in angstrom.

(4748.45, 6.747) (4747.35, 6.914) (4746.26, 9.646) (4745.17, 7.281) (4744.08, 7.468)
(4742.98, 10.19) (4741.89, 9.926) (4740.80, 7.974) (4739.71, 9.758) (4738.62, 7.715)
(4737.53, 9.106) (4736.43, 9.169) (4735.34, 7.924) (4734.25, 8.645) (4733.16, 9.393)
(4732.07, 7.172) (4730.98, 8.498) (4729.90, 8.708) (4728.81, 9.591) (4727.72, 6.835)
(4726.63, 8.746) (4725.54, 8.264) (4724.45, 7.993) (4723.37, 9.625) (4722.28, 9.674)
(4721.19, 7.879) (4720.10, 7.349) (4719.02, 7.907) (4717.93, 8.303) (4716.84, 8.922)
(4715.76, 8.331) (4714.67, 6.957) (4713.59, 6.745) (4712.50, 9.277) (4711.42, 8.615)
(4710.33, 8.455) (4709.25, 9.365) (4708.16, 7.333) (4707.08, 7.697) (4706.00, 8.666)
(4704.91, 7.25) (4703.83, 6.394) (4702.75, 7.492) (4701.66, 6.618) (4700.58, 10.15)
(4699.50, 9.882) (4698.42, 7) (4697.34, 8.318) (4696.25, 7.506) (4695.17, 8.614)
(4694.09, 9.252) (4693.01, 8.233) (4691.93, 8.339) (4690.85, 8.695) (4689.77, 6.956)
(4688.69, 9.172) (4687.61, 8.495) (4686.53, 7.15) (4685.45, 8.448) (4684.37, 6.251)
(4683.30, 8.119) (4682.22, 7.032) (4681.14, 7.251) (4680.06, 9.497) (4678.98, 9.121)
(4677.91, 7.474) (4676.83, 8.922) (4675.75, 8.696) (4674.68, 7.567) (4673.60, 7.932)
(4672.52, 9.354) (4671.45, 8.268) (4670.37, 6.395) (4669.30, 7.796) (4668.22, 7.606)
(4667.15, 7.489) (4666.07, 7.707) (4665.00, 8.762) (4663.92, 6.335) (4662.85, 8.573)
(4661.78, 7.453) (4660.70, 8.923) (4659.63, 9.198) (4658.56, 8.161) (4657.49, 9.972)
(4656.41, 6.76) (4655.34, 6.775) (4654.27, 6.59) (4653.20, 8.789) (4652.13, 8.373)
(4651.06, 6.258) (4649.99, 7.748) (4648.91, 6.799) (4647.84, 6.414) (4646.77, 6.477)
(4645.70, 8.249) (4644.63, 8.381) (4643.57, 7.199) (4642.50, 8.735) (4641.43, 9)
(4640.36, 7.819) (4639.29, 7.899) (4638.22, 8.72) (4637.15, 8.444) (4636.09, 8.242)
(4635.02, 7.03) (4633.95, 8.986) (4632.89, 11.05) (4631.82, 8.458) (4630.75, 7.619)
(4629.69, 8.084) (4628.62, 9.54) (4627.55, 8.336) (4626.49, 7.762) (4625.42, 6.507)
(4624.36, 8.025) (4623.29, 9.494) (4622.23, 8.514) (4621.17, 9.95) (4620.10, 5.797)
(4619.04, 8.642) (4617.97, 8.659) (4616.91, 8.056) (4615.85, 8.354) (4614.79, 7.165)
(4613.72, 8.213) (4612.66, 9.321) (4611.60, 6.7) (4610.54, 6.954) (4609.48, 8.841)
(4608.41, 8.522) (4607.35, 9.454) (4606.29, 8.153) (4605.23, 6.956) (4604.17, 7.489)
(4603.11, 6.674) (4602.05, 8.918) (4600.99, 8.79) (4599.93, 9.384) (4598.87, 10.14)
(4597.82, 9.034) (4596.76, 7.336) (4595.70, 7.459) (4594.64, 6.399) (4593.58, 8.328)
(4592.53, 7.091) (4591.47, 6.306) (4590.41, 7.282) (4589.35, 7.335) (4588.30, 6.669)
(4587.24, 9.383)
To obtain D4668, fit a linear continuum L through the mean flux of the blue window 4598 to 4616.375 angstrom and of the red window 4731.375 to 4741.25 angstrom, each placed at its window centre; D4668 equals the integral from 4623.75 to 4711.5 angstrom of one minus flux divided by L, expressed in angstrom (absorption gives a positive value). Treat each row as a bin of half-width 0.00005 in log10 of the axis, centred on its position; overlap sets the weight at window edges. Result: 3.7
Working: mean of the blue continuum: 8.25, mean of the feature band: 8.03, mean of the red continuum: 8.54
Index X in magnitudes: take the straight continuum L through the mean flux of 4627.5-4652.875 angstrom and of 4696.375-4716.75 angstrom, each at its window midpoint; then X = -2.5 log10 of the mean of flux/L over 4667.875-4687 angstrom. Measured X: 0.02 mag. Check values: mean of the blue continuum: 8.08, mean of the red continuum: 8.04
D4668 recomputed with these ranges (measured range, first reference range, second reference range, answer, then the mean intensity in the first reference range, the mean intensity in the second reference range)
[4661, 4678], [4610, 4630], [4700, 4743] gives 0.6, 8.11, 8.35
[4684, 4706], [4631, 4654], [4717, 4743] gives 0.8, 8.03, 8.57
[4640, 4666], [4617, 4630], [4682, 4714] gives 1.2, 8.27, 8.07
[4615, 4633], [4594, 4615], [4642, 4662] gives -0.8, 8.11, 7.75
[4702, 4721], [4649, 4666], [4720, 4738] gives 1.0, 7.88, 8.53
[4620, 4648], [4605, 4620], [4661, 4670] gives -1.0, 8.1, 7.72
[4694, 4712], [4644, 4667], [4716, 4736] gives 0.2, 7.74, 8.42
